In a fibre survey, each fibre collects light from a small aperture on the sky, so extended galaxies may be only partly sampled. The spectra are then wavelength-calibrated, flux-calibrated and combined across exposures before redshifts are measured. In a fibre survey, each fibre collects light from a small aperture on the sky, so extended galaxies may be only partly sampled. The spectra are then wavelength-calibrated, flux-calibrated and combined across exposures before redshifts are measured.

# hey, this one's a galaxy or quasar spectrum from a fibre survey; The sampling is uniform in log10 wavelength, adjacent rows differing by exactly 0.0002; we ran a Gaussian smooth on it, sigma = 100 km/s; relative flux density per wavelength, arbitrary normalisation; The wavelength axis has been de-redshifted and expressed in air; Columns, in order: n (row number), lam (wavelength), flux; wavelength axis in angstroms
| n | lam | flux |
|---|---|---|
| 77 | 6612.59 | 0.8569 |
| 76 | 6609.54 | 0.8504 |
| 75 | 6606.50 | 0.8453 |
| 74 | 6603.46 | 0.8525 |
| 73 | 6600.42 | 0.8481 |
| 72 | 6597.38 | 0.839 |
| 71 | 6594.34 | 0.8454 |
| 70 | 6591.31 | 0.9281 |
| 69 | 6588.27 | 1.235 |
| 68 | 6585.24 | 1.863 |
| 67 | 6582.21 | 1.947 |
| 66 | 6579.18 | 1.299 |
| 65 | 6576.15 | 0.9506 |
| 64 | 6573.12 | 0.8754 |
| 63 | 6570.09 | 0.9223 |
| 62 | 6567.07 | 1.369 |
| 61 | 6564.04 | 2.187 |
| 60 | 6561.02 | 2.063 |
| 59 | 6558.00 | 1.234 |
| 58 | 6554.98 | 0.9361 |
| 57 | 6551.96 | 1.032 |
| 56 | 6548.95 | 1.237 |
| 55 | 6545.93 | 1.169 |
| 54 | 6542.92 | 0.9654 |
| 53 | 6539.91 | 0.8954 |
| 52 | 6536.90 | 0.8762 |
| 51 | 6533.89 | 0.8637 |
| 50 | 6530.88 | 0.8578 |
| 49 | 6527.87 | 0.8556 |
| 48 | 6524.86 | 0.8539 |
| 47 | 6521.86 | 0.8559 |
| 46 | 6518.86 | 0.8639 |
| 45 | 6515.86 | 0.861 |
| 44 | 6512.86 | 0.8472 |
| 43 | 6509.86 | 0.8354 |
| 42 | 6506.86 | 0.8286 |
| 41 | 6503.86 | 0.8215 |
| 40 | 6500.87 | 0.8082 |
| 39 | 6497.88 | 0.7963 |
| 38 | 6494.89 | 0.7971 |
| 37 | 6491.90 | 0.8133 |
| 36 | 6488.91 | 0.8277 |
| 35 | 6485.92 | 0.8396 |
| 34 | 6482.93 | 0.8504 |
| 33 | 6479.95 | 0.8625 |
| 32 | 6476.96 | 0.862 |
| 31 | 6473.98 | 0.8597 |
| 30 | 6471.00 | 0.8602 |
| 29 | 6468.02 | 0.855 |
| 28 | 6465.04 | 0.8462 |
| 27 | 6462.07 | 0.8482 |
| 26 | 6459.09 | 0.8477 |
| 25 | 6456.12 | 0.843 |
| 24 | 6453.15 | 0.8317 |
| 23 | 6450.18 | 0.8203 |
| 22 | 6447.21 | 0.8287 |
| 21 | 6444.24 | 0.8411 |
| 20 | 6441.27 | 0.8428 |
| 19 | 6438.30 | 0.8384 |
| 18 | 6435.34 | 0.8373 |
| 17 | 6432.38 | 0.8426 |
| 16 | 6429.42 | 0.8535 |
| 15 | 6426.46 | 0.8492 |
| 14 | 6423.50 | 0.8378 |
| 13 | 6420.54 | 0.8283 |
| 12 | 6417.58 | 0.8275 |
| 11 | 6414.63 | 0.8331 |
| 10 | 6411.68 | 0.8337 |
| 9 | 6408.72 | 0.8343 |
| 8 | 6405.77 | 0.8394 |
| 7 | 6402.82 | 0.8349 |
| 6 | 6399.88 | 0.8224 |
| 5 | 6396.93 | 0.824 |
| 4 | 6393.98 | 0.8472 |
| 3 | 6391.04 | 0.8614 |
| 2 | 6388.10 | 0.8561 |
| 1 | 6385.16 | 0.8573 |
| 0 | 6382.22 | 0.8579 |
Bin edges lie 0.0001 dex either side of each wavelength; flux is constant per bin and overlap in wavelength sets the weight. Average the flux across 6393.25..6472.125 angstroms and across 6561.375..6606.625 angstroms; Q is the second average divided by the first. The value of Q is 1.45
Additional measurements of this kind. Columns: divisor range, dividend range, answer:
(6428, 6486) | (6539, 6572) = 1.51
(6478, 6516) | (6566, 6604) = 1.38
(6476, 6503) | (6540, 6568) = 1.61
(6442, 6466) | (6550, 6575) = 1.57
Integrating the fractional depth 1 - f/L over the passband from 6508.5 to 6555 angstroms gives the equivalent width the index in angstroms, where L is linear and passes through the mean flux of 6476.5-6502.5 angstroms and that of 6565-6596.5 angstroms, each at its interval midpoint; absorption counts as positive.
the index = 4.18 angstroms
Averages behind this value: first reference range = 0.827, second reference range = 1.23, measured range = 0.926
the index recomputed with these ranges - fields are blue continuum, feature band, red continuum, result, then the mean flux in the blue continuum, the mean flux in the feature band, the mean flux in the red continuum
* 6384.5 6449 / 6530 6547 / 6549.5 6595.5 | 3.89 angstroms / 0.839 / 0.935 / 1.31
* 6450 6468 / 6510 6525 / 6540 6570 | 3.65 angstroms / 0.843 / 0.855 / 1.31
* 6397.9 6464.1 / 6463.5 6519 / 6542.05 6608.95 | 8.33 angstroms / 0.837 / 0.838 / 1.2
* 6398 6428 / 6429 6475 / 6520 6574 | 3.62 angstroms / 0.834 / 0.843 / 1.12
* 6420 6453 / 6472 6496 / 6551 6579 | 3.92 angstroms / 0.838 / 0.84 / 1.29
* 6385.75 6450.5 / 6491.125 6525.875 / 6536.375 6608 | 6.92 angstroms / 0.838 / 0.832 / 1.18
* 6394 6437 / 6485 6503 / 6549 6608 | 3.62 angstroms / 0.836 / 0.813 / 1.21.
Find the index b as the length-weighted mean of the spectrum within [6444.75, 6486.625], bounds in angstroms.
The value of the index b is 0.847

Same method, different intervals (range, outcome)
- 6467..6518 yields 0.837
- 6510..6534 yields 0.856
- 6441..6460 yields 0.836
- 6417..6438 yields 0.84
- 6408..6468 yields 0.839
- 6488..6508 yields 0.813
